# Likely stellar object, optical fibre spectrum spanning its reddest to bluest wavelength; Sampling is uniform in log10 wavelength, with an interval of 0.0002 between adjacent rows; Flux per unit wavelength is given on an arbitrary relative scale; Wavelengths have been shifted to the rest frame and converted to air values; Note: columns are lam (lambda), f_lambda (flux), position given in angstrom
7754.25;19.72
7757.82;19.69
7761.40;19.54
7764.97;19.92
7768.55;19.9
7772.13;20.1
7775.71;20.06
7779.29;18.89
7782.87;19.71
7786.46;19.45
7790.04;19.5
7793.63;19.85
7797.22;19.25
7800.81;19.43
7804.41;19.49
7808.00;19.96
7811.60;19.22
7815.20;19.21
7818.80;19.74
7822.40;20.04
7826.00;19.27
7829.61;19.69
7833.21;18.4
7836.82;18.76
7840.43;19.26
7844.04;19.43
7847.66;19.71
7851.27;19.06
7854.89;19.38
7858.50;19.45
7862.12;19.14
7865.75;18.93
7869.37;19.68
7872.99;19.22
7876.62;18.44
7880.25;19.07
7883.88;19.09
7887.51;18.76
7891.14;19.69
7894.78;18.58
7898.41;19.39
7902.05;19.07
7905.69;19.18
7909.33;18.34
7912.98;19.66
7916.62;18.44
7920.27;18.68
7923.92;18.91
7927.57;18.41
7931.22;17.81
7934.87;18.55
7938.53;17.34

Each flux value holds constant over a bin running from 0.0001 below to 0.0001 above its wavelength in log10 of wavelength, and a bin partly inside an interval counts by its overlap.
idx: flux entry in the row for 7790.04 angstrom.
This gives 19.5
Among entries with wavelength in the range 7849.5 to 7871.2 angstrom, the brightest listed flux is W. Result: 19.68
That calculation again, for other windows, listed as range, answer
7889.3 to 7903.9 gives 19.69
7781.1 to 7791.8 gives 19.71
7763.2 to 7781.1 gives 20.1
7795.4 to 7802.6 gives 19.43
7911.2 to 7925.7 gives 19.66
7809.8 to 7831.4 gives 20.04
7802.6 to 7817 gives 19.96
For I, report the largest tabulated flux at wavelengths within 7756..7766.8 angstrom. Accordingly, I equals 19.92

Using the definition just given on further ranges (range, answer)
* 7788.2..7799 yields 19.85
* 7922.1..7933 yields 18.91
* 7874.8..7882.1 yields 19.07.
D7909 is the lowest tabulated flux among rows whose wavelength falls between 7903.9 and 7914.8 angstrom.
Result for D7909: 18.34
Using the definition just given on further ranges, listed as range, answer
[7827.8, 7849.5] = 18.4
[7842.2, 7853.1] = 19.06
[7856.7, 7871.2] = 18.93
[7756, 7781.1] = 18.89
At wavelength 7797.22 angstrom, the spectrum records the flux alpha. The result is 19.25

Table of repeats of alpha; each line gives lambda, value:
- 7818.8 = 19.74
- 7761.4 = 19.54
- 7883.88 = 19.09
